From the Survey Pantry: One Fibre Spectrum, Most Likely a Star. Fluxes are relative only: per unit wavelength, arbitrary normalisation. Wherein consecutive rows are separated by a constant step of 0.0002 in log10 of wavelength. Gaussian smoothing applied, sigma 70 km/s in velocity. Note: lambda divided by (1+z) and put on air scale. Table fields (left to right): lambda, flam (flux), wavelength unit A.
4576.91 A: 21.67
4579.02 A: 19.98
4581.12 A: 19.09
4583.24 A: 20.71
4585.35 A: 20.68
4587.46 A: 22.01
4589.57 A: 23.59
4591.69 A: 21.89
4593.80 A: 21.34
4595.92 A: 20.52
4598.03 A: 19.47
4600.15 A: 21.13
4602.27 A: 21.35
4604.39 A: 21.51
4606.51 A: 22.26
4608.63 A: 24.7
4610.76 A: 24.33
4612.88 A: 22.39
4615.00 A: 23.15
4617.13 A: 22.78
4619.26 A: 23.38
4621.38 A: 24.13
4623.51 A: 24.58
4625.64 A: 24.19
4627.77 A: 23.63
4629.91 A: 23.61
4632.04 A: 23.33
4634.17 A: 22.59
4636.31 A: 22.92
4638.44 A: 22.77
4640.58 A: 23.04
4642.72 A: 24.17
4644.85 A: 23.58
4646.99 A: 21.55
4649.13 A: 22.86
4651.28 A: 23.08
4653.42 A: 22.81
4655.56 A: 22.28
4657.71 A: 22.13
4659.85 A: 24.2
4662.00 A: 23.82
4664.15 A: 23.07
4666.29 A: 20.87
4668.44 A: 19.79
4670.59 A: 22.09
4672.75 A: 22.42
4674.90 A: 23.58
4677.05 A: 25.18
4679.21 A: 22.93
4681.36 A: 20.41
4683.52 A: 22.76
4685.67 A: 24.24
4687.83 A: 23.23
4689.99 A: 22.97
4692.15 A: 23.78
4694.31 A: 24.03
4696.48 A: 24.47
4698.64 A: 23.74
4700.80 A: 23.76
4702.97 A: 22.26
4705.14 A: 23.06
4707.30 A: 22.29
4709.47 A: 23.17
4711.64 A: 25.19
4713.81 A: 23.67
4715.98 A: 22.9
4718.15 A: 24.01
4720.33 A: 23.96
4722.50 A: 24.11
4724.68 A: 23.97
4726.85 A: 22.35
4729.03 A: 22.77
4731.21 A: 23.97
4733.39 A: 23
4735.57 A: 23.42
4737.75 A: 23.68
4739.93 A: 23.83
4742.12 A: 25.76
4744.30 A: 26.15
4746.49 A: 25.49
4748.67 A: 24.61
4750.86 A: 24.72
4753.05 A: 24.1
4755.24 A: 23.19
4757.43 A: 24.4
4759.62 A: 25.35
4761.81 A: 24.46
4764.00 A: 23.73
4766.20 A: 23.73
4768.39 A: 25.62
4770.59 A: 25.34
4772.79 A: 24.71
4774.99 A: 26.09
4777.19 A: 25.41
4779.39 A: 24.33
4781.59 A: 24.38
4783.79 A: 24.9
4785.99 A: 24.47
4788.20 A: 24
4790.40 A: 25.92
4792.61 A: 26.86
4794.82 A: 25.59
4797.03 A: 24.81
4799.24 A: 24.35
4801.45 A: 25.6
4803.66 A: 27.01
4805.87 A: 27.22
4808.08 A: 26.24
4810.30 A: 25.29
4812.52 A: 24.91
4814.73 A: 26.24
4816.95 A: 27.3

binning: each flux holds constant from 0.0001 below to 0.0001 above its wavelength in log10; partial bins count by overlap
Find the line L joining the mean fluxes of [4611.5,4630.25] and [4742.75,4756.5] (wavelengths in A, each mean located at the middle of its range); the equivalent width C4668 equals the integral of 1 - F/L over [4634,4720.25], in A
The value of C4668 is 3.6 A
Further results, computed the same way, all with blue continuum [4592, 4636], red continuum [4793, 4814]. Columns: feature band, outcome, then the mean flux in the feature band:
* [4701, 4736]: 1.41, 23.4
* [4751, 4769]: 0.52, 24.3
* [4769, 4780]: 0.01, 25.2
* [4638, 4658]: 0.34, 22.8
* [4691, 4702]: 0.04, 23.9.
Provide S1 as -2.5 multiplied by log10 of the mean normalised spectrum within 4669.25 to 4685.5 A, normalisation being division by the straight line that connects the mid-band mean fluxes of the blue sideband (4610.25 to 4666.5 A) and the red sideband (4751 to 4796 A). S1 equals 0.04 mag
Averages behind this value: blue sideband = 23.2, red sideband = 24.8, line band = 22.8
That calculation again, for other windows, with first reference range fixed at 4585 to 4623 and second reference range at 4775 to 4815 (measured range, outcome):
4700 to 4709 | 0.05 mag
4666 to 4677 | 0.06 mag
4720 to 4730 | 0.04 mag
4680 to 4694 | 0.03 mag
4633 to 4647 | -0.01 mag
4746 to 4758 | 0.02 mag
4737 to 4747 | -0.02 mag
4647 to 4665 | 0.01 mag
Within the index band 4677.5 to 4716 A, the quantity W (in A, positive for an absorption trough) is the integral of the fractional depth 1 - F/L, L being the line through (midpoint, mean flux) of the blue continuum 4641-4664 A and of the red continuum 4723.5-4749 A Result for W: 0.4 A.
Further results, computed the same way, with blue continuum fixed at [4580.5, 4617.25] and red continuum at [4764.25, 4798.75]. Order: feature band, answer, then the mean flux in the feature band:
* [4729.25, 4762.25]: 0.1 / 24.4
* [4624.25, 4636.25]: -0.6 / 23.4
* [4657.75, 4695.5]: 0.5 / 22.9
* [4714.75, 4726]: 0.1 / 23.8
